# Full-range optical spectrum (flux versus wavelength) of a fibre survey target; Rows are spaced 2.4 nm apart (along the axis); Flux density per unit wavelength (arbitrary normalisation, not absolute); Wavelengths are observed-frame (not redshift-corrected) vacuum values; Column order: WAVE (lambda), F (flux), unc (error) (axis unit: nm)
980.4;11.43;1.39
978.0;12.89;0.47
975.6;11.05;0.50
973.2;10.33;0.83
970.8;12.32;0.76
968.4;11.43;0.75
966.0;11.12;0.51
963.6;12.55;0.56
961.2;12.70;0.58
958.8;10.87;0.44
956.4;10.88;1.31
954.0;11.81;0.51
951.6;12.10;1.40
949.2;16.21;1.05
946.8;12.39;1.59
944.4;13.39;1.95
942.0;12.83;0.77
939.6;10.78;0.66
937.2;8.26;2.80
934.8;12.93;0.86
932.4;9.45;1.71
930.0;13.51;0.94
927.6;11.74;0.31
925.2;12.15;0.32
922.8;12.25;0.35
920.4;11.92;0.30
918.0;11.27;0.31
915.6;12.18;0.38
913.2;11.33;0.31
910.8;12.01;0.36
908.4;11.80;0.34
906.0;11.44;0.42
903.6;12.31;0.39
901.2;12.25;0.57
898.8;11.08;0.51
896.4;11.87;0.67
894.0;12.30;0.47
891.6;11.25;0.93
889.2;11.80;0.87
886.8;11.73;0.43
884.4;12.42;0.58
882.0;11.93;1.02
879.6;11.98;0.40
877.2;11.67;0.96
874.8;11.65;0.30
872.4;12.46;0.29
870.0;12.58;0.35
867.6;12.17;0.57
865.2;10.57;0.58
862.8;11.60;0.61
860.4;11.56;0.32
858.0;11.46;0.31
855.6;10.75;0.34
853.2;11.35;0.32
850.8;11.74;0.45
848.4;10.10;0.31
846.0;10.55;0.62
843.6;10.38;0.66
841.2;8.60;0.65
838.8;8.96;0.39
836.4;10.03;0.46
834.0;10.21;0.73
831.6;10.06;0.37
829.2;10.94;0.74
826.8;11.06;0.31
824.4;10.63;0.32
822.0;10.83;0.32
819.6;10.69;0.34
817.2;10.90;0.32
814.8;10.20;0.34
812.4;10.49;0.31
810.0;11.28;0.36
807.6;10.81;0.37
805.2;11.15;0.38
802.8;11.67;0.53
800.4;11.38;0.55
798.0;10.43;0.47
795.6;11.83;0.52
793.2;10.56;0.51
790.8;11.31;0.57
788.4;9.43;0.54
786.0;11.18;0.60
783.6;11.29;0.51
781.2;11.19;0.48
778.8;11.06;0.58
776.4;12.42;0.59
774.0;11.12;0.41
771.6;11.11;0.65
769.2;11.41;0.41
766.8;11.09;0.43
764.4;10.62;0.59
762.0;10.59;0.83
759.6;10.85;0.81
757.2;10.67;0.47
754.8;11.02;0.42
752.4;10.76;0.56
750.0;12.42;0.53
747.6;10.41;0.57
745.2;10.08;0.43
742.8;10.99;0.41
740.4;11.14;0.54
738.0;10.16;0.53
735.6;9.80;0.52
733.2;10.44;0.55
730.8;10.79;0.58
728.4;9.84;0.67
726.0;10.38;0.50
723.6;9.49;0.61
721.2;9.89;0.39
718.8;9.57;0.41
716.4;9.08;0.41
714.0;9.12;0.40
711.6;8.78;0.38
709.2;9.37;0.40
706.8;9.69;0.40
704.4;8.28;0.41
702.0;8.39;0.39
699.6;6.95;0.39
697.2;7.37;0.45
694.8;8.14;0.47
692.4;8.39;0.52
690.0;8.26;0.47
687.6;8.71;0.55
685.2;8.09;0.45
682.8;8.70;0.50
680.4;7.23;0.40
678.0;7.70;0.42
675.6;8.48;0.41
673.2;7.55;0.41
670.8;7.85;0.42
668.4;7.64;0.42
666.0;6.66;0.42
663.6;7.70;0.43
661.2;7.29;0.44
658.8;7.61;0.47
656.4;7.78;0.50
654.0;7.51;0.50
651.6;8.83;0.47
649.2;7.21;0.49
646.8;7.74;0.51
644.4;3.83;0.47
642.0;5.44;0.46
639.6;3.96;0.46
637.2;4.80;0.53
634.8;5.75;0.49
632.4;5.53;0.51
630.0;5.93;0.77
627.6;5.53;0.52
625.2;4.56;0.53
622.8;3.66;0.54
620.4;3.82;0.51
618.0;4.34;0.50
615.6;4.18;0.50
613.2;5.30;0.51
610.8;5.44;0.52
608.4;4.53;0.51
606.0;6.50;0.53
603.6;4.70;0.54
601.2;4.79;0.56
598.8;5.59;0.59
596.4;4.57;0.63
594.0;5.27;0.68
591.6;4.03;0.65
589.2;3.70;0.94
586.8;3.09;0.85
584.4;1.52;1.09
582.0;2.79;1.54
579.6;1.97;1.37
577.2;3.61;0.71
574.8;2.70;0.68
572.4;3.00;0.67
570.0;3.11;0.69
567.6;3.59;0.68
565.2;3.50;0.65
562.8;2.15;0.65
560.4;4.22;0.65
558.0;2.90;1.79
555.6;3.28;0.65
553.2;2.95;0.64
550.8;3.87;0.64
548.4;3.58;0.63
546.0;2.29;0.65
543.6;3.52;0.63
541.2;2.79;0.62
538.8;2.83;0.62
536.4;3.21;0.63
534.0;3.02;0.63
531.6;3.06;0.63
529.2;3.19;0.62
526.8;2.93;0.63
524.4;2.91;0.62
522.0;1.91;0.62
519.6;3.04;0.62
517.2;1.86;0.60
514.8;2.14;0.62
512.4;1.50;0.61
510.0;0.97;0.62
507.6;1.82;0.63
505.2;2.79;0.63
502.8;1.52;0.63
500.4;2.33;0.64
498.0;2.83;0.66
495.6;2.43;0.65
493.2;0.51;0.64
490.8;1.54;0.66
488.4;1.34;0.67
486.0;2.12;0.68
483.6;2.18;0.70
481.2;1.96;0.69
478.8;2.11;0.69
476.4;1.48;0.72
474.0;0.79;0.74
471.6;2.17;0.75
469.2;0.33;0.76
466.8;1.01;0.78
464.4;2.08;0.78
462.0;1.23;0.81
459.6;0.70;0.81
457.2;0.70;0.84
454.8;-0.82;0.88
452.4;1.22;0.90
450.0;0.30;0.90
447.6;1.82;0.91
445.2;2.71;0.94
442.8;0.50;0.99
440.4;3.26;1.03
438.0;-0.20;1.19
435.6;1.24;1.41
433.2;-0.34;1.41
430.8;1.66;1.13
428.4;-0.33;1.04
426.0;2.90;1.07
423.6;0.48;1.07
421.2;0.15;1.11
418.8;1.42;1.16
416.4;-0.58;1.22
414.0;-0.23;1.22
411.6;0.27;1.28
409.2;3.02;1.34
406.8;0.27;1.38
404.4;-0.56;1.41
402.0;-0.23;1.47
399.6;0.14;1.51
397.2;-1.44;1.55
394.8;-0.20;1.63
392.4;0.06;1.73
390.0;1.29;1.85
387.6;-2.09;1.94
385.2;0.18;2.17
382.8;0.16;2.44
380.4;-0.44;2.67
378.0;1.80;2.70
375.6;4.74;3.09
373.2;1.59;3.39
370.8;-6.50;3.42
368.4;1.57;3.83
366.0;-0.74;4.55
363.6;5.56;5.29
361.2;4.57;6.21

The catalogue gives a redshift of 0.623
